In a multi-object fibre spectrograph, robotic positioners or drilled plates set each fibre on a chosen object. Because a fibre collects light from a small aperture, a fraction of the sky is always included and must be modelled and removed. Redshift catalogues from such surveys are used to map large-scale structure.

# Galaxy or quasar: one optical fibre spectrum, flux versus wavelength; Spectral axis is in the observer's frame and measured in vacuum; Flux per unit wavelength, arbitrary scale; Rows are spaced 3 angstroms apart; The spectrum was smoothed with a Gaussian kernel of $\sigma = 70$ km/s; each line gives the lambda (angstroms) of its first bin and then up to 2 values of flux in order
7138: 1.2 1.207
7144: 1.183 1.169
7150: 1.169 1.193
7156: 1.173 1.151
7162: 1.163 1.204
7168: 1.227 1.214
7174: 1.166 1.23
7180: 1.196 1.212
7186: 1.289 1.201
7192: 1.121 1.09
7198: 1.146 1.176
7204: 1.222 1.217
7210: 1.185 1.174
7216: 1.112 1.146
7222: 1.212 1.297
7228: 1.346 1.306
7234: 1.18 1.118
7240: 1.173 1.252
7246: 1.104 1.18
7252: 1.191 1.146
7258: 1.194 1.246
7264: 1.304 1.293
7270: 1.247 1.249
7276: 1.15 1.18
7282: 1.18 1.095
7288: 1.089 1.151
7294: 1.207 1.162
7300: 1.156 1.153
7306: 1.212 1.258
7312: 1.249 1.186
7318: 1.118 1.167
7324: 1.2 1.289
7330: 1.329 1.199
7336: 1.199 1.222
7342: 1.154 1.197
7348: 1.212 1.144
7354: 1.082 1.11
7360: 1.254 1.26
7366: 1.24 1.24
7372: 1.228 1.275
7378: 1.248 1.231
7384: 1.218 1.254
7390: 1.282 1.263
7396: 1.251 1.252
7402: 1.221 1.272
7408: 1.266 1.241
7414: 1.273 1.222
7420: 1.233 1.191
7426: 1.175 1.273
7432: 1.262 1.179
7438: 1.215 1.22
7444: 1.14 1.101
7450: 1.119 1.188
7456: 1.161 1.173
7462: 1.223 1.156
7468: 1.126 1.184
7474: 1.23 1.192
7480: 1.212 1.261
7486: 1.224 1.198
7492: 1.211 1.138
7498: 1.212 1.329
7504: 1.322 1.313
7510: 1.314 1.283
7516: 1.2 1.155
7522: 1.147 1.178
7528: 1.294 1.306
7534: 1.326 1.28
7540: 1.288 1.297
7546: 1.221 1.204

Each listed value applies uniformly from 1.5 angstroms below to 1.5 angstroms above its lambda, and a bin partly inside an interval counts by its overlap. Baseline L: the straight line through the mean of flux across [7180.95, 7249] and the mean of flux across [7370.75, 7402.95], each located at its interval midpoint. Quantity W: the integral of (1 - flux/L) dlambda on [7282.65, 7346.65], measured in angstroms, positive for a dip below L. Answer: 1.9 angstroms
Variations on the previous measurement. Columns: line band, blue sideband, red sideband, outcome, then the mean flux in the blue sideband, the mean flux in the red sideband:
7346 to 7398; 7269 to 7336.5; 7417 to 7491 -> -1.3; 1.19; 1.19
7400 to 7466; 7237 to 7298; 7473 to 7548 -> 1.1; 1.19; 1.25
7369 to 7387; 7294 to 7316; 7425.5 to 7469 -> -0.8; 1.2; 1.18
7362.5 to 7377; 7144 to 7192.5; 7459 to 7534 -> -0.4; 1.19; 1.23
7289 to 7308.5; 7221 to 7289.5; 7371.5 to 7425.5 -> 0.7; 1.21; 1.24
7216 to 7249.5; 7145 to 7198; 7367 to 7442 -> -0.2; 1.19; 1.24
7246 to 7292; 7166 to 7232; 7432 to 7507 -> 0.4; 1.2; 1.2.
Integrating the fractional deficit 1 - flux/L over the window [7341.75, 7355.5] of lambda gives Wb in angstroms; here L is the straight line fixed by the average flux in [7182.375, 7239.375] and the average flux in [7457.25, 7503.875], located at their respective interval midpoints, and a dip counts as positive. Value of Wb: 0.5 angstroms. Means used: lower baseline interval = 1.2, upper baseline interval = 1.21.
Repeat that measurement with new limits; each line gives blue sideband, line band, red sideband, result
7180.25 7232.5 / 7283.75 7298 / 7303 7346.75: 0.8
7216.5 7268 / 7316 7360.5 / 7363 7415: 1.7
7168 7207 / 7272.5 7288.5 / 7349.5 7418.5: 0.7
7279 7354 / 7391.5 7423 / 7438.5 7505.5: -1.4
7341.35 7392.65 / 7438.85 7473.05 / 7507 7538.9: 2.0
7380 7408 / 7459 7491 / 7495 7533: 1.3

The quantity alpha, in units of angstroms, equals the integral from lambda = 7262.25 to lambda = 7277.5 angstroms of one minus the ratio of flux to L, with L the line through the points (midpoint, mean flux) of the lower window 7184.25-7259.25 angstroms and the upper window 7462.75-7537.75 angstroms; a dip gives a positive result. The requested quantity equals -0.6 angstroms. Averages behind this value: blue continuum 1.19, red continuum 1.23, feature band 1.25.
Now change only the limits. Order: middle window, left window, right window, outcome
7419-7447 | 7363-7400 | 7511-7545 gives 1.0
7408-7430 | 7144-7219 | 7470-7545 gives -0.1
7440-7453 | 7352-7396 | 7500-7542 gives 1.0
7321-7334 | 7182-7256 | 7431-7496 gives -0.6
